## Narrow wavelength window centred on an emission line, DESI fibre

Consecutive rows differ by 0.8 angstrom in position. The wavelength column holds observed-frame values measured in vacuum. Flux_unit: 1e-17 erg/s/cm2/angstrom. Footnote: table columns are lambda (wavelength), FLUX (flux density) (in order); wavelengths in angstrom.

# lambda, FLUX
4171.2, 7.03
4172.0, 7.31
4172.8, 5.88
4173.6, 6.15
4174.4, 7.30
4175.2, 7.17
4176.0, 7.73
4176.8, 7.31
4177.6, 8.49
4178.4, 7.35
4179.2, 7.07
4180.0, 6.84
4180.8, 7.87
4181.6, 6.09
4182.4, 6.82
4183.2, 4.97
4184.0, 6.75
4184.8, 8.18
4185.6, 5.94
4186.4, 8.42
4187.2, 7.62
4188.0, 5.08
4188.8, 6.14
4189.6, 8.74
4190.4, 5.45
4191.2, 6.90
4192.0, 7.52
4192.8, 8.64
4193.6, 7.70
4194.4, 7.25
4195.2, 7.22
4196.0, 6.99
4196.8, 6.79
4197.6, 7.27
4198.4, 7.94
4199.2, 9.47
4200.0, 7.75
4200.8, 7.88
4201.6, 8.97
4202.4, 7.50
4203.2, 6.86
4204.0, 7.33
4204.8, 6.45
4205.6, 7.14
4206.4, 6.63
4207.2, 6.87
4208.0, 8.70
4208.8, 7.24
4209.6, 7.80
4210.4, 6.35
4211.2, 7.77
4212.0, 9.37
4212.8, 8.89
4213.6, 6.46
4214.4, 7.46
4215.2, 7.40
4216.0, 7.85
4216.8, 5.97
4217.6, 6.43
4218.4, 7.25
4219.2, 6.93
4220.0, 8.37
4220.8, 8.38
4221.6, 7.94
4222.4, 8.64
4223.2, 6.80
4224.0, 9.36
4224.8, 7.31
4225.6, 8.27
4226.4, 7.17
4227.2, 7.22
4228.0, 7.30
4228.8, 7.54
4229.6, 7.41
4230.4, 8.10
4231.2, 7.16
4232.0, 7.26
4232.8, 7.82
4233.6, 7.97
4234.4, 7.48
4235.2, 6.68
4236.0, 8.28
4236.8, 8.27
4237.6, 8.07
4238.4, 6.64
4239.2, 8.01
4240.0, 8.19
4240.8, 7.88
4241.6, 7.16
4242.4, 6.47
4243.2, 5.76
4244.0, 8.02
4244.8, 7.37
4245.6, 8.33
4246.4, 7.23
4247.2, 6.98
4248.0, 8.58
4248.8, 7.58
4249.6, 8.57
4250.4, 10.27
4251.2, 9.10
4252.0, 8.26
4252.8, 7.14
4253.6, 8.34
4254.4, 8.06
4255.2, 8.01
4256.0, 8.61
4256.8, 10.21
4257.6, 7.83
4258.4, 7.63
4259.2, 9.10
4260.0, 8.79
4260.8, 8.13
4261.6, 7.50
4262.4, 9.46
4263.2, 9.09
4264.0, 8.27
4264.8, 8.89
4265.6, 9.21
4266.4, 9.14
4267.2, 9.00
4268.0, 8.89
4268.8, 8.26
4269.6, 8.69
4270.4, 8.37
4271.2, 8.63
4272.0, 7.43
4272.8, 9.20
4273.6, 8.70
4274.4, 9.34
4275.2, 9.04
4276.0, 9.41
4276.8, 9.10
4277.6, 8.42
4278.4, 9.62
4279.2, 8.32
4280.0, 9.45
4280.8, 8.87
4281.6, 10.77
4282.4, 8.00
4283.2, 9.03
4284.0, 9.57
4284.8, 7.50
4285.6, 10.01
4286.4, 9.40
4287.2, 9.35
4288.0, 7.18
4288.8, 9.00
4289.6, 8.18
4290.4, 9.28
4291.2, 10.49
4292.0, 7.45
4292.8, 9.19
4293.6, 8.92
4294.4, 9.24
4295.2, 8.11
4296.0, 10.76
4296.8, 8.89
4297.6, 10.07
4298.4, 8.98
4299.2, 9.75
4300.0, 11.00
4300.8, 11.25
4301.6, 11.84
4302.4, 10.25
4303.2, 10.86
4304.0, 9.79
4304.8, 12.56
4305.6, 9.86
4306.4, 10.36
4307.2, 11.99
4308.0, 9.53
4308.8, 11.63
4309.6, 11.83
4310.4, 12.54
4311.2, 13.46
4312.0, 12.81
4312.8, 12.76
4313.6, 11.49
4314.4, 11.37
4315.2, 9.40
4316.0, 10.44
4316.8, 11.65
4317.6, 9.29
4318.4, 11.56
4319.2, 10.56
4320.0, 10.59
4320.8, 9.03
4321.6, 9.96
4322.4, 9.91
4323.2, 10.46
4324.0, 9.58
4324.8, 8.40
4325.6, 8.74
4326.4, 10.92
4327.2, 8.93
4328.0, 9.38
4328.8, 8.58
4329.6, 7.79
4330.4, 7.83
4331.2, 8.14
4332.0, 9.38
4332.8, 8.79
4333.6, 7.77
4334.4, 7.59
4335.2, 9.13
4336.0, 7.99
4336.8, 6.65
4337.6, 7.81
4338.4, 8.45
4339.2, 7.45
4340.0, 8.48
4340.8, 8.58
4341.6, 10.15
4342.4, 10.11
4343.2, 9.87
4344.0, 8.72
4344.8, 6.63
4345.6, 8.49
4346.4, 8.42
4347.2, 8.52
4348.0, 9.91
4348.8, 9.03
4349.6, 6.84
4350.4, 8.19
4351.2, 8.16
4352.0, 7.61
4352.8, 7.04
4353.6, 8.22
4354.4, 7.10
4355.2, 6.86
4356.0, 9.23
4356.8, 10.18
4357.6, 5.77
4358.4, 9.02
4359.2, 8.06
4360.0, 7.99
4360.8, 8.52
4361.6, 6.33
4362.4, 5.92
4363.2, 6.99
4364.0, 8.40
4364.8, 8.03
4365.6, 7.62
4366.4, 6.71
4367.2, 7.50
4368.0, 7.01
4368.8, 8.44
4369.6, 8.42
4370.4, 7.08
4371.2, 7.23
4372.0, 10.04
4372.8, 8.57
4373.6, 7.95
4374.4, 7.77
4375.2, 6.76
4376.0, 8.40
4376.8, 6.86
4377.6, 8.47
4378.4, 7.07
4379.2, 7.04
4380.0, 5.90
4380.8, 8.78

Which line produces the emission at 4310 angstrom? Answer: C III] 1909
